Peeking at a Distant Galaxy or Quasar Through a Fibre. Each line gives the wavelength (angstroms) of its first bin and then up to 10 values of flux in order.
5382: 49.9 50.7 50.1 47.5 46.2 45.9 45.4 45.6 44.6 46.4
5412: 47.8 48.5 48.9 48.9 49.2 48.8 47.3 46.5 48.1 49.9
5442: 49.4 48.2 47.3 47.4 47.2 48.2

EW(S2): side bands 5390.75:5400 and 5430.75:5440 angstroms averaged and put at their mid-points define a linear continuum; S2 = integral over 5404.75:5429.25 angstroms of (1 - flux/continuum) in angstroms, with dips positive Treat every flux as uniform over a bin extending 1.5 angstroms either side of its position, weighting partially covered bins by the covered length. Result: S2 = -0.37 angstroms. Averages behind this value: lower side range 46.2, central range 47.9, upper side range 48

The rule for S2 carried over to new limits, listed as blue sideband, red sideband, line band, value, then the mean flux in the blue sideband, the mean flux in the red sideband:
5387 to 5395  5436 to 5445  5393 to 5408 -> 0.8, 47.9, 49.2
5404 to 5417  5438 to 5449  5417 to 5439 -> -0.2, 46.9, 48.7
